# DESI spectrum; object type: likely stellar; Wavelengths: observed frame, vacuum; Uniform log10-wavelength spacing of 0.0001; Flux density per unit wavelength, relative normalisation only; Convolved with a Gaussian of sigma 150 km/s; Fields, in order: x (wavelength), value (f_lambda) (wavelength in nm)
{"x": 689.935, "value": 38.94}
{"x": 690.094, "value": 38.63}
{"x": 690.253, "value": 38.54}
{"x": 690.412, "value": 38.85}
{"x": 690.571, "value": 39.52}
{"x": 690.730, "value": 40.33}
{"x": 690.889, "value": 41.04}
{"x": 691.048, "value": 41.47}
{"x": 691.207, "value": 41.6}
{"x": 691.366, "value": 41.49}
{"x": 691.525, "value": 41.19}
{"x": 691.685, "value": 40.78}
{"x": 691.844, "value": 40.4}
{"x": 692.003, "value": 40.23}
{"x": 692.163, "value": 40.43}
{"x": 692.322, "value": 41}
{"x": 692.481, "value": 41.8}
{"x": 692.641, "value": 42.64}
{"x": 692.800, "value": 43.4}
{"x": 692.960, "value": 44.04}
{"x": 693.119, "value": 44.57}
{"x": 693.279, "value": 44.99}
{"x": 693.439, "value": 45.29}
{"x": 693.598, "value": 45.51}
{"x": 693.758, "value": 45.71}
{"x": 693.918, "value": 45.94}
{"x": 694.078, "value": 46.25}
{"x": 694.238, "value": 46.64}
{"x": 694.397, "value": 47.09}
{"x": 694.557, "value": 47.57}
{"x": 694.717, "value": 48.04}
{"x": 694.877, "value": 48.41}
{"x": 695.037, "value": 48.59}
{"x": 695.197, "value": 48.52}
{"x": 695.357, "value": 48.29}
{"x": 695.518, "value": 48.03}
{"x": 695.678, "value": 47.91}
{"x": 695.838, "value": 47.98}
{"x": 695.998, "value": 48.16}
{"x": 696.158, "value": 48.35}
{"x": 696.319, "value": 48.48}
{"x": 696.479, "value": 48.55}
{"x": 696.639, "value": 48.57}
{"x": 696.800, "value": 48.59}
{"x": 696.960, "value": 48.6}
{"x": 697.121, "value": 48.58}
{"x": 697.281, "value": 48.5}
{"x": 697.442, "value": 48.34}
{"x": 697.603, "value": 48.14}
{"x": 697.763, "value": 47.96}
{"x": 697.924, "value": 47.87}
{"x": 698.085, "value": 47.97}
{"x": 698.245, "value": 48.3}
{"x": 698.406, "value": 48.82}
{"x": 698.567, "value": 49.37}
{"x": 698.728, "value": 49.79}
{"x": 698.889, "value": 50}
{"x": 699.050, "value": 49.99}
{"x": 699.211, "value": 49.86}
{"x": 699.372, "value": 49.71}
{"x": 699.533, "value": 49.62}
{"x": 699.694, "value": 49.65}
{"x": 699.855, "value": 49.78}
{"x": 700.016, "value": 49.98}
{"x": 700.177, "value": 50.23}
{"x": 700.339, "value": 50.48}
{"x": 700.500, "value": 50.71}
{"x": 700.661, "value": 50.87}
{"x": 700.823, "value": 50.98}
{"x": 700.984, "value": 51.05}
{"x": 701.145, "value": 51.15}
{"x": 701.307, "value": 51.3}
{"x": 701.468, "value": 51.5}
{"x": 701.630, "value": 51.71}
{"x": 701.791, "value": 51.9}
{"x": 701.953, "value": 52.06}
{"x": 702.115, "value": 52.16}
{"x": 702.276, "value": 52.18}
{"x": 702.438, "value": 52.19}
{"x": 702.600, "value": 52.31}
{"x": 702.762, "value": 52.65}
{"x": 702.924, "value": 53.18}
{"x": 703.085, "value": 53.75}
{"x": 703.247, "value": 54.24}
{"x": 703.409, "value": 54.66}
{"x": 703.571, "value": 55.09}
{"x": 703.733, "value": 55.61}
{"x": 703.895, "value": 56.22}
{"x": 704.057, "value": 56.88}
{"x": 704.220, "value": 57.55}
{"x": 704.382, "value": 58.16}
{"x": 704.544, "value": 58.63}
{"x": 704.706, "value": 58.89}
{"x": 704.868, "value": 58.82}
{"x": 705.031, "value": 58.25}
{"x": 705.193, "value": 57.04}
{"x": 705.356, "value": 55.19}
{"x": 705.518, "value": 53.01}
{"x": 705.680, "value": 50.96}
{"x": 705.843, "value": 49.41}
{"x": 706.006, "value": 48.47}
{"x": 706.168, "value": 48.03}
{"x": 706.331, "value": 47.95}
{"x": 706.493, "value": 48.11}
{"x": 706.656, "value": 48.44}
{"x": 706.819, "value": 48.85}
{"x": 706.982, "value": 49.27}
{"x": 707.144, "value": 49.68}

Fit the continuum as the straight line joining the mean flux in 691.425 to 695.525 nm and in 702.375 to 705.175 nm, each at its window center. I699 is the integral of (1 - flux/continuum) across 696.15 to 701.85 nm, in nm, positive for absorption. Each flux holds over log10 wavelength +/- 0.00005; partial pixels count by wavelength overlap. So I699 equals 0.12 nm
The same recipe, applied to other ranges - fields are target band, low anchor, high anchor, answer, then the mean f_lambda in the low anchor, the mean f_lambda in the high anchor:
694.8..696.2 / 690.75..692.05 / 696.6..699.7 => -0.07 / 41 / 48.9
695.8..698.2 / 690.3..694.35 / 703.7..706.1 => -0.05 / 42.6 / 55.5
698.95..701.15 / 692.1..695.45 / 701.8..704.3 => 0.04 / 45.5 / 54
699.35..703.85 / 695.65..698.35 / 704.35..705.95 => 0.05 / 48.3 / 55.6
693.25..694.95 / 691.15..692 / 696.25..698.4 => -0.09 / 41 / 48.4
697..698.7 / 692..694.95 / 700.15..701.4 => 0.00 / 44.8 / 50.9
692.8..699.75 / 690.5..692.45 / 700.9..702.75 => -0.30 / 40.8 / 51.8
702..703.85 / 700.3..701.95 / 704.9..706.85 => -0.08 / 51.2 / 51.4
